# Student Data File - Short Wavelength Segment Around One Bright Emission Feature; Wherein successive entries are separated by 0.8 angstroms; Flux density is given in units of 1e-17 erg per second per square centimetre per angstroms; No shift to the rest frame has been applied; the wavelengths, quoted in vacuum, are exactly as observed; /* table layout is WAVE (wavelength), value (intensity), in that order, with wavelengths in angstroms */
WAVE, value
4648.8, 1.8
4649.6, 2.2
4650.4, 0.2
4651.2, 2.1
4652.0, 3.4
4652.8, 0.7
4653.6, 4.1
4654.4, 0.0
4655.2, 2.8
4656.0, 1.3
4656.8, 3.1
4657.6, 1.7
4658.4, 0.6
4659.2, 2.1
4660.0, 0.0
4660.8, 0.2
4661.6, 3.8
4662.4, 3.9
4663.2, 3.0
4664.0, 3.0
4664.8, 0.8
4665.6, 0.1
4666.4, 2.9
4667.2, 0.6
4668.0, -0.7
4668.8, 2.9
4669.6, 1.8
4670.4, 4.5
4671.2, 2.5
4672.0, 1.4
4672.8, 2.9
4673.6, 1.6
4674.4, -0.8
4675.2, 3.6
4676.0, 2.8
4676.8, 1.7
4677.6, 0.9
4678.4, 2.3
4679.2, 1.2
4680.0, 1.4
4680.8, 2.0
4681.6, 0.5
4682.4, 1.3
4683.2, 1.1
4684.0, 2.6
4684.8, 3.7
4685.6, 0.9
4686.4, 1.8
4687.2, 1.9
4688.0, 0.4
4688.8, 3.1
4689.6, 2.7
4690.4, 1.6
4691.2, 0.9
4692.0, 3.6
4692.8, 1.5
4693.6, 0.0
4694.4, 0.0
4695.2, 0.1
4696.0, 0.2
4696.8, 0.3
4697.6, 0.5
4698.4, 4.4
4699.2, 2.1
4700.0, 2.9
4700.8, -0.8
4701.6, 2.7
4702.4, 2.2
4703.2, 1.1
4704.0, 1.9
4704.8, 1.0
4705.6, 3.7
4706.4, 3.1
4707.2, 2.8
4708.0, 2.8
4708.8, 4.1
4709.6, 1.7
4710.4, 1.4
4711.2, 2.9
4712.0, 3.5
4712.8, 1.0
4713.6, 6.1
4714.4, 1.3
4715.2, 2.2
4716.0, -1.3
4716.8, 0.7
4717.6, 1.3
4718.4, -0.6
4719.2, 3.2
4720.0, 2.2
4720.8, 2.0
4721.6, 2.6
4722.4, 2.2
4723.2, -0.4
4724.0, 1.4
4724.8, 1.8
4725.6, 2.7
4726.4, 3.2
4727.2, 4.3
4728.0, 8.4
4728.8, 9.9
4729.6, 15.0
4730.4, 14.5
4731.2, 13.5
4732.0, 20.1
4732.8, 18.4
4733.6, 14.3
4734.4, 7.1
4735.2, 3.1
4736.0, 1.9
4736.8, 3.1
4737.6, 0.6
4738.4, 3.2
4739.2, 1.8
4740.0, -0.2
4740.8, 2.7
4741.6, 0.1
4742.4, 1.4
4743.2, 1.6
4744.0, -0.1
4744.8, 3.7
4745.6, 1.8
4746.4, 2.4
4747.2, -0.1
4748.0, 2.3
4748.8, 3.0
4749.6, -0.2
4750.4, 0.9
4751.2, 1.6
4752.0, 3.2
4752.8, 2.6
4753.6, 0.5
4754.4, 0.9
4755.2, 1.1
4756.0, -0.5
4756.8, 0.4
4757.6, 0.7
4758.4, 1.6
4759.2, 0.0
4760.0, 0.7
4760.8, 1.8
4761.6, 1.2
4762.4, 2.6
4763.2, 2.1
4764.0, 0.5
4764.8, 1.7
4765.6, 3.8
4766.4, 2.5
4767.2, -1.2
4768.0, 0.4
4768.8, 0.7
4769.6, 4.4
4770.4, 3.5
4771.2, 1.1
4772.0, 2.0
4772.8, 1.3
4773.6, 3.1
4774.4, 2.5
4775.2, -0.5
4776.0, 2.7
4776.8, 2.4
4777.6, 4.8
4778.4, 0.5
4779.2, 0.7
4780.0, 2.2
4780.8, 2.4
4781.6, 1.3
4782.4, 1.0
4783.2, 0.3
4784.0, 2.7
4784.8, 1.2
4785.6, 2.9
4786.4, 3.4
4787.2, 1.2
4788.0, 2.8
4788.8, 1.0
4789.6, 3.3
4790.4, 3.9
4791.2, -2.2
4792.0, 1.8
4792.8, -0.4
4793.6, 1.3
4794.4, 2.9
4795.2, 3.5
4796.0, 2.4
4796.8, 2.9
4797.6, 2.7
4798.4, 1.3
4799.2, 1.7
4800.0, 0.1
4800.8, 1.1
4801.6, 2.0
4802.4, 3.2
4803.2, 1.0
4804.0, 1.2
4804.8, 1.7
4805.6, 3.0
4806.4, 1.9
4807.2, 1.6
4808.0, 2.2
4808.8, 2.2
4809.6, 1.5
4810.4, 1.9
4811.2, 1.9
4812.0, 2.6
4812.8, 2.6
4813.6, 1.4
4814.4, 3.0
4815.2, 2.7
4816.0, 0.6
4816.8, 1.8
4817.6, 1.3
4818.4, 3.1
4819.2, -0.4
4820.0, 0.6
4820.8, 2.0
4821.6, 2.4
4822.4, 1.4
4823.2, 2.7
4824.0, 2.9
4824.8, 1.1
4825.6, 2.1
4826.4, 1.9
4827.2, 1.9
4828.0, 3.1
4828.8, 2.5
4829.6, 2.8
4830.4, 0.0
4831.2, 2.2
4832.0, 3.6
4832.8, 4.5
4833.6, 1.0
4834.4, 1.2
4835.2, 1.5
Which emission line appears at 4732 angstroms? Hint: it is [O II]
